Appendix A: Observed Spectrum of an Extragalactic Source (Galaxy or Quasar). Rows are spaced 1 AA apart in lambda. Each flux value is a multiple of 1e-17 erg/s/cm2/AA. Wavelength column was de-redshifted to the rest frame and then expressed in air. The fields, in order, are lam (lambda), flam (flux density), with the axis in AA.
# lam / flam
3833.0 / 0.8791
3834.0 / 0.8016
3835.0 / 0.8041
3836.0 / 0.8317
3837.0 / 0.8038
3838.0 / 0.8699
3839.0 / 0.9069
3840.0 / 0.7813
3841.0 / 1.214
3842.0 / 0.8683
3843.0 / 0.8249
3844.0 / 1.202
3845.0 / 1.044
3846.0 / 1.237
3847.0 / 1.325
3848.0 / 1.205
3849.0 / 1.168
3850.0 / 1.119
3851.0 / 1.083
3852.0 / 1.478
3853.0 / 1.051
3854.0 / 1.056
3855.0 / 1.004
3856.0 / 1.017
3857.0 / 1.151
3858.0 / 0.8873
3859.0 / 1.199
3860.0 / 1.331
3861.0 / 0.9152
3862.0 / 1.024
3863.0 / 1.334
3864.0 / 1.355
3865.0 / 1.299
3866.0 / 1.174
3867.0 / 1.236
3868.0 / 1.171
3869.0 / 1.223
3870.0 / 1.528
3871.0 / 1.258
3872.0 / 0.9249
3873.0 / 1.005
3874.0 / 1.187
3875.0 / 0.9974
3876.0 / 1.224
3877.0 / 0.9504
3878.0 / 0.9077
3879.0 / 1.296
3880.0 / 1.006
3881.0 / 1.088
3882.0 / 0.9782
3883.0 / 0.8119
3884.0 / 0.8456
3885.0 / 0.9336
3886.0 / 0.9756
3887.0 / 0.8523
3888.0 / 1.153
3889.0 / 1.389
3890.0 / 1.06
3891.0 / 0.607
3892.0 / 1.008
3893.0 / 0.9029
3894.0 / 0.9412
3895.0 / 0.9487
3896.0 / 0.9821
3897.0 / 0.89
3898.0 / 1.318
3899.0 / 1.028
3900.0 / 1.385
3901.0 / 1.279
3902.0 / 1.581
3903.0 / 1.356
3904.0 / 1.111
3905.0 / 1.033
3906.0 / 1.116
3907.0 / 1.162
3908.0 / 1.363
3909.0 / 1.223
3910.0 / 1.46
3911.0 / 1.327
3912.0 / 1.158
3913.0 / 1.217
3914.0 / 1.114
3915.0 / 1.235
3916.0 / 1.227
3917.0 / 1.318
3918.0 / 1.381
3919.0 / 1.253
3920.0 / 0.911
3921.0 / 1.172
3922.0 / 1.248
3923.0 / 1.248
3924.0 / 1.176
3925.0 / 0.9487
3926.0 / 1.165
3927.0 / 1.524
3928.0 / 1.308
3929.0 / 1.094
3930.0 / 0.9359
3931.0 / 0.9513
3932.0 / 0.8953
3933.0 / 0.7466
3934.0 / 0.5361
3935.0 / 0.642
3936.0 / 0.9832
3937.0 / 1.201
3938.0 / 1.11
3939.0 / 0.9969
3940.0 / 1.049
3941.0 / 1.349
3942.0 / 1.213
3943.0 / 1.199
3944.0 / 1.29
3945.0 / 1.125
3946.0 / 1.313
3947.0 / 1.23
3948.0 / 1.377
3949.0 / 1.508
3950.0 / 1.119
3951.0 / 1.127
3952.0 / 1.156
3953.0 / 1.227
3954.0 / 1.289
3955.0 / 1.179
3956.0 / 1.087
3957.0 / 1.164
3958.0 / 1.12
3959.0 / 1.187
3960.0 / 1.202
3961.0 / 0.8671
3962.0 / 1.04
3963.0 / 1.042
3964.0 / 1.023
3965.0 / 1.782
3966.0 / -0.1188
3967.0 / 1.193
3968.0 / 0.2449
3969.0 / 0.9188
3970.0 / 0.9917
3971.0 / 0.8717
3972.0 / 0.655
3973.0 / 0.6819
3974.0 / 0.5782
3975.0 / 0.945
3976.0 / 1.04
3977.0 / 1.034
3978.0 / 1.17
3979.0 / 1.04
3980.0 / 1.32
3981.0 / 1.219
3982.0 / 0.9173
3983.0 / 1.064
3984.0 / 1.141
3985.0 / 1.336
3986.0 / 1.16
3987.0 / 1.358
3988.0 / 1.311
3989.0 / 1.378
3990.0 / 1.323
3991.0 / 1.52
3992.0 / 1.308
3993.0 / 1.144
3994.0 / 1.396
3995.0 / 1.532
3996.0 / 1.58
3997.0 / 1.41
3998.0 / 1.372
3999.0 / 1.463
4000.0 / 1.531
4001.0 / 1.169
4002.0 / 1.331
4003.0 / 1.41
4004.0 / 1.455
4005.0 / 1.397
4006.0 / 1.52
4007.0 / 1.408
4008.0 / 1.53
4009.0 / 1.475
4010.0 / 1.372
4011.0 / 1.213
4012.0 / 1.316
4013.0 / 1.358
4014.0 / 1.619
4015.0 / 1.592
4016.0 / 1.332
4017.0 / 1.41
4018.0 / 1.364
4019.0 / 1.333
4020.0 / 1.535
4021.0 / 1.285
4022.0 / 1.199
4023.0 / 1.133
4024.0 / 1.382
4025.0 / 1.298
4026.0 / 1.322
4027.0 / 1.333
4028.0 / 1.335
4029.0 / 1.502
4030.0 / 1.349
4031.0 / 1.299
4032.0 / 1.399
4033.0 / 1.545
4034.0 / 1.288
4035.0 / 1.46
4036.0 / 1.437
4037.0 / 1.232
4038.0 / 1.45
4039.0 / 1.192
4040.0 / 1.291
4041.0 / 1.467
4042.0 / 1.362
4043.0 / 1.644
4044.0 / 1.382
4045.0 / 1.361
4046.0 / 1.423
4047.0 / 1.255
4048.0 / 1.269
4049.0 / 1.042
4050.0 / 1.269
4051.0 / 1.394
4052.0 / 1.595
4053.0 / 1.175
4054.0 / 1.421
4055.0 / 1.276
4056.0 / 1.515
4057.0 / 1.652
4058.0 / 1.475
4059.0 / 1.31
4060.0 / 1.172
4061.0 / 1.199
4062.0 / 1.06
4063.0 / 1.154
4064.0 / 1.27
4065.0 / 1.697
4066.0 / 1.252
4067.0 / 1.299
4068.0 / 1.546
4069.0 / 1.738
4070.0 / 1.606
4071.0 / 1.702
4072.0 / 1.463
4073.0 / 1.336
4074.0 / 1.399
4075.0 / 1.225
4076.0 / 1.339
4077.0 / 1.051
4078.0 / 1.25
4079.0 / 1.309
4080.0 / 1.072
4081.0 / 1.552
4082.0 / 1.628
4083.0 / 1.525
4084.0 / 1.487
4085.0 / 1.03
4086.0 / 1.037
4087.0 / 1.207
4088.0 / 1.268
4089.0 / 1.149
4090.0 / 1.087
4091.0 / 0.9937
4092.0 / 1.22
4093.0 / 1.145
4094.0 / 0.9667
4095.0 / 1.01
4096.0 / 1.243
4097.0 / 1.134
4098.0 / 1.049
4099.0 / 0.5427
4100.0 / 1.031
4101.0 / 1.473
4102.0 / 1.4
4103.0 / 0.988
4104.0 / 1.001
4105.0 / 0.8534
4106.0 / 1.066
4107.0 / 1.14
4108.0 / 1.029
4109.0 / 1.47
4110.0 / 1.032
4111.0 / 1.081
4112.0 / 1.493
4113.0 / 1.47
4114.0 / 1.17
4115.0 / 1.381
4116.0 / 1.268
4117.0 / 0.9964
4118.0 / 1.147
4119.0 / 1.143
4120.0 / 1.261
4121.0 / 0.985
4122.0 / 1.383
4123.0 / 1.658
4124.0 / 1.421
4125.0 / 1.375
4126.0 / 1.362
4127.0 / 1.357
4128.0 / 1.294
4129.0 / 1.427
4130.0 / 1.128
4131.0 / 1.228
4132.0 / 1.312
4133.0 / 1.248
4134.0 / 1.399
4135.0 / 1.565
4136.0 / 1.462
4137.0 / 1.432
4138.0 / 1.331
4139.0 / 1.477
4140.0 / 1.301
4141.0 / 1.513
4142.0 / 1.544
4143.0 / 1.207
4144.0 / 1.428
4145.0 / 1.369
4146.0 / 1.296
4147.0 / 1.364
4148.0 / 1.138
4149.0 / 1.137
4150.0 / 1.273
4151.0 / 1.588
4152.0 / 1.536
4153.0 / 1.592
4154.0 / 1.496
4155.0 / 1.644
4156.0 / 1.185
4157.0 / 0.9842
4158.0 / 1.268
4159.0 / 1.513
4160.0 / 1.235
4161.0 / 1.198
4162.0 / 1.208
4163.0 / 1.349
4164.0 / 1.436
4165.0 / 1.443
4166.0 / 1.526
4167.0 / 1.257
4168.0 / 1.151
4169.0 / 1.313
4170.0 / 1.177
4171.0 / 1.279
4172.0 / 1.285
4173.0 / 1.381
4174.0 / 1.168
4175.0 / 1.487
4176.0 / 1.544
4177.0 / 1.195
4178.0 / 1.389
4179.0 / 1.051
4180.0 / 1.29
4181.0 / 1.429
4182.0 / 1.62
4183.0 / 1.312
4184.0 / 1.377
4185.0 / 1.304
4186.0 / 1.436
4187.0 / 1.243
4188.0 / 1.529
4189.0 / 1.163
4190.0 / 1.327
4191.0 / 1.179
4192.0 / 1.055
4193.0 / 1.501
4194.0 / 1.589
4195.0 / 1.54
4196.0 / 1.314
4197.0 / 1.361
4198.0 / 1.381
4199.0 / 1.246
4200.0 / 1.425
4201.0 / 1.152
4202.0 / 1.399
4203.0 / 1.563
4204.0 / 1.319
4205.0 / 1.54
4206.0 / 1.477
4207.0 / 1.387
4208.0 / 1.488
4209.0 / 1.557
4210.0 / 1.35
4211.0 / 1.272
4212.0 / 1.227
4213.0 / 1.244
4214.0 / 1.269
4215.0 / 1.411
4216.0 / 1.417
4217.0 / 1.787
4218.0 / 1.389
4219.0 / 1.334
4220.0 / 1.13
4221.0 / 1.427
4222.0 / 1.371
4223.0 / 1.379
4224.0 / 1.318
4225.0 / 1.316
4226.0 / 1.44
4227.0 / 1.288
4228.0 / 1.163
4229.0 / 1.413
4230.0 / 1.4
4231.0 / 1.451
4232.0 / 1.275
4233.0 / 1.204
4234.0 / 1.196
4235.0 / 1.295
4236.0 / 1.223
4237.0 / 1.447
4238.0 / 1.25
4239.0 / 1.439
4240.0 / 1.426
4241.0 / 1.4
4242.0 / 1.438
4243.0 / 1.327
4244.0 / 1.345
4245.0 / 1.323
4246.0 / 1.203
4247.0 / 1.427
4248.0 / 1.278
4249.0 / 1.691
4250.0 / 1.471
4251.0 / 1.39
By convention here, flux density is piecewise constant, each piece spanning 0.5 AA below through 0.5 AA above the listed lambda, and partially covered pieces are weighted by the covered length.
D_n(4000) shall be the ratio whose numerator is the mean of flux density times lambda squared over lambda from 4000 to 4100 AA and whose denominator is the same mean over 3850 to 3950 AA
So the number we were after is 1.27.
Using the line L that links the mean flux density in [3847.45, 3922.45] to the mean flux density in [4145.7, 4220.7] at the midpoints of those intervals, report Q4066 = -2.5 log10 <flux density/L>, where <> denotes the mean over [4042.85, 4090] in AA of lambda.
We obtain -0.07 mag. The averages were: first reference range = 1.13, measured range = 1.35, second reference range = 1.35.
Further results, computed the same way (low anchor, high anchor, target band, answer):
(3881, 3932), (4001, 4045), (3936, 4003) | 0.10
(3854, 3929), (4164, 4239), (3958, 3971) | 0.24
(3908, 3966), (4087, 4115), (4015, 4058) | -0.20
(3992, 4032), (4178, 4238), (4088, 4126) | 0.17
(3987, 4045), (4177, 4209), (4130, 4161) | 0.01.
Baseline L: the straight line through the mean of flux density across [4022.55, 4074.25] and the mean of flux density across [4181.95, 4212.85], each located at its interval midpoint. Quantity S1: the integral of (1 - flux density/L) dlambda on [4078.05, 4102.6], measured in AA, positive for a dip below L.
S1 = 3.26 AA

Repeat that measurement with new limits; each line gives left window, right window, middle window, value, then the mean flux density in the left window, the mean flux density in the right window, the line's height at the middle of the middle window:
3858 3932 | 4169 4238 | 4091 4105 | 2.16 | 1.14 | 1.35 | 1.28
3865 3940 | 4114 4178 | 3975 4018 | -4.79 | 1.11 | 1.33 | 1.19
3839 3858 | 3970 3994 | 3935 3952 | -1.15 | 1.09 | 1.11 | 1.11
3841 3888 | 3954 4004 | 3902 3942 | -0.67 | 1.1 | 1.14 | 1.12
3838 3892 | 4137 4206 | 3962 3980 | 4.21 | 1.09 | 1.35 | 1.18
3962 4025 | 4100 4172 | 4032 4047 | -1.69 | 1.23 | 1.3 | 1.25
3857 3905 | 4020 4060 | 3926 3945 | 2.07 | 1.1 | 1.36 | 1.19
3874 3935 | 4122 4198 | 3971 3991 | 1.43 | 1.1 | 1.35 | 1.18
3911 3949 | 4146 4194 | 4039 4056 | -1.63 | 1.14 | 1.33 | 1.23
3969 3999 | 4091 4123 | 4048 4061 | -2.13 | 1.17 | 1.15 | 1.16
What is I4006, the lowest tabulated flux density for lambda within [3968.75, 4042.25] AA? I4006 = 0.5782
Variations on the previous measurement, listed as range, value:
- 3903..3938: 0.5361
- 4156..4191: 0.9842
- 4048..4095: 0.9667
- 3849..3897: 0.607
